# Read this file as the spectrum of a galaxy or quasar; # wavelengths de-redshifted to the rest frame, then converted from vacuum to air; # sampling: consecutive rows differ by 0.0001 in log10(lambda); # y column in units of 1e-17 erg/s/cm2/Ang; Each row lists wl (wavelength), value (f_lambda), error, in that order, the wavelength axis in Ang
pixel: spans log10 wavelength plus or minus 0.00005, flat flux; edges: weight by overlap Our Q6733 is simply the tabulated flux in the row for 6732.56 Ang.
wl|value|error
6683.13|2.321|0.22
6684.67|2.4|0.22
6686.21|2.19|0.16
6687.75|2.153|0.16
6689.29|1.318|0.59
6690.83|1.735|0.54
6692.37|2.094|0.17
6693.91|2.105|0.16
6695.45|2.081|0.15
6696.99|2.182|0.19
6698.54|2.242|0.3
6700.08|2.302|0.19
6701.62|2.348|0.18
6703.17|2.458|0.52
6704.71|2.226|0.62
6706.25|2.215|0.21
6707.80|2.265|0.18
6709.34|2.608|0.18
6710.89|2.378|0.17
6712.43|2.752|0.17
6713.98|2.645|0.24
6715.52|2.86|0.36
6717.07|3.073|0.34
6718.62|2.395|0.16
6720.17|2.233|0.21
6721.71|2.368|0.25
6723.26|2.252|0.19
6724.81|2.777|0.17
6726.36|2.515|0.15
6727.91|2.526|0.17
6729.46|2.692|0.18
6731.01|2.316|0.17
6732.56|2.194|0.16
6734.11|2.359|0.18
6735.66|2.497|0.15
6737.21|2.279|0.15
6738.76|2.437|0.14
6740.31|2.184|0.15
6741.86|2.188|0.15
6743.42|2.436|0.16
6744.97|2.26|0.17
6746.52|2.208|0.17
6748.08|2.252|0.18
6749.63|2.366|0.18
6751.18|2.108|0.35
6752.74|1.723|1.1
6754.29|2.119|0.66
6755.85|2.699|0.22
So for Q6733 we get 2.194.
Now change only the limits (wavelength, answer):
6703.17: 2.458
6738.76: 2.437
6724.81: 2.777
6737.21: 2.279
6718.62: 2.395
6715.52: 2.86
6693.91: 2.105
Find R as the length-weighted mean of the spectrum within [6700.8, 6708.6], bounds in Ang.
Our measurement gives 2.3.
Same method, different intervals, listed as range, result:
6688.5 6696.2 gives 1.87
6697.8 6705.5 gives 2.32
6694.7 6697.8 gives 2.13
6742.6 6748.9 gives 2.29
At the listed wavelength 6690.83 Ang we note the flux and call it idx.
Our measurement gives 1.735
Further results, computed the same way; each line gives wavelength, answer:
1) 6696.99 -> 2.182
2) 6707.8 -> 2.265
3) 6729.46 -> 2.692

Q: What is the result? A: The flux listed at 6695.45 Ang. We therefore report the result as 2.081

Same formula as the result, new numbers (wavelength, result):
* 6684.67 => 2.4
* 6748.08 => 2.252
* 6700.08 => 2.302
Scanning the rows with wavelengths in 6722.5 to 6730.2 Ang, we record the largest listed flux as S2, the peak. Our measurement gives 2.777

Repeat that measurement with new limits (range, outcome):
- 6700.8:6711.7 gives 2.608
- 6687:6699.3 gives 2.242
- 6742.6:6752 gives 2.436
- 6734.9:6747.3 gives 2.497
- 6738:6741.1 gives 2.437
